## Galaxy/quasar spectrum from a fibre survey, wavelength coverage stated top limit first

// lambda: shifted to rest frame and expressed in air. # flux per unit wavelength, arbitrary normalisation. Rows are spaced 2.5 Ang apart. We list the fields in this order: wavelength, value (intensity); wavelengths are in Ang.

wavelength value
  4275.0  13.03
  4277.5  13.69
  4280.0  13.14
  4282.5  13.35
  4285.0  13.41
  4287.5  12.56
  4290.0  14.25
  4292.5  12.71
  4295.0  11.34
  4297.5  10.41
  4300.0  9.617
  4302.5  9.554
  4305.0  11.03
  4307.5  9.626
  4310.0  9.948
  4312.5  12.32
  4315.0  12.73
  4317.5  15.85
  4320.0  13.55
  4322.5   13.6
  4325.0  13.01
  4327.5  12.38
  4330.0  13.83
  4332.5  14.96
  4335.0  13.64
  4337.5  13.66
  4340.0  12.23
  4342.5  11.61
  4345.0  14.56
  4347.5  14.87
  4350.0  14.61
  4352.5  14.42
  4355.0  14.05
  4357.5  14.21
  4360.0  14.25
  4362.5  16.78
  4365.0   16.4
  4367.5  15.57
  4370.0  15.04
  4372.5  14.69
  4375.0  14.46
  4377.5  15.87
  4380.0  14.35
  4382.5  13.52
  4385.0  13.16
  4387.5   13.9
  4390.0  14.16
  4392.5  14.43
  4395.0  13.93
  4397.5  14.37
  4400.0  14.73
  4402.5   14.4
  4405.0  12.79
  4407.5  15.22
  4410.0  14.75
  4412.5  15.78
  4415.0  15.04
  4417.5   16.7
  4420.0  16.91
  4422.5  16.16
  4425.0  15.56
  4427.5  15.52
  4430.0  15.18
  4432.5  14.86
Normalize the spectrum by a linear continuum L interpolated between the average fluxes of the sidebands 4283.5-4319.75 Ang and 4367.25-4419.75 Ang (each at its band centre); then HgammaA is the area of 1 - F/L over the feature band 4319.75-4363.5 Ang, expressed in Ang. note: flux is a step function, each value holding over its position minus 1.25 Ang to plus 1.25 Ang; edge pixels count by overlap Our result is -2.7 Ang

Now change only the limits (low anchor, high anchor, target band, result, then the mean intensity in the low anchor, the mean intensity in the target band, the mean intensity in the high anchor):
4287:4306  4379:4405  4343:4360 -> -1.8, 11.4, 14.3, 14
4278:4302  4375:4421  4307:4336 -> -0.1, 12.3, 13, 14.6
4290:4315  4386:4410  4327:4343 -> -1.6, 11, 13.3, 14.2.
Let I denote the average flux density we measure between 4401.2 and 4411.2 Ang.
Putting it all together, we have 14.3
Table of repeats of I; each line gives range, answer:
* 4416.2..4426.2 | 16.3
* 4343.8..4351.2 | 14.7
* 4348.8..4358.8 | 14.3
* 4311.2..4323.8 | 13.6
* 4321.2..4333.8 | 13.6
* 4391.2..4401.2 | 14.4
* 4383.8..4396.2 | 13.9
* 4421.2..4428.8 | 15.8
